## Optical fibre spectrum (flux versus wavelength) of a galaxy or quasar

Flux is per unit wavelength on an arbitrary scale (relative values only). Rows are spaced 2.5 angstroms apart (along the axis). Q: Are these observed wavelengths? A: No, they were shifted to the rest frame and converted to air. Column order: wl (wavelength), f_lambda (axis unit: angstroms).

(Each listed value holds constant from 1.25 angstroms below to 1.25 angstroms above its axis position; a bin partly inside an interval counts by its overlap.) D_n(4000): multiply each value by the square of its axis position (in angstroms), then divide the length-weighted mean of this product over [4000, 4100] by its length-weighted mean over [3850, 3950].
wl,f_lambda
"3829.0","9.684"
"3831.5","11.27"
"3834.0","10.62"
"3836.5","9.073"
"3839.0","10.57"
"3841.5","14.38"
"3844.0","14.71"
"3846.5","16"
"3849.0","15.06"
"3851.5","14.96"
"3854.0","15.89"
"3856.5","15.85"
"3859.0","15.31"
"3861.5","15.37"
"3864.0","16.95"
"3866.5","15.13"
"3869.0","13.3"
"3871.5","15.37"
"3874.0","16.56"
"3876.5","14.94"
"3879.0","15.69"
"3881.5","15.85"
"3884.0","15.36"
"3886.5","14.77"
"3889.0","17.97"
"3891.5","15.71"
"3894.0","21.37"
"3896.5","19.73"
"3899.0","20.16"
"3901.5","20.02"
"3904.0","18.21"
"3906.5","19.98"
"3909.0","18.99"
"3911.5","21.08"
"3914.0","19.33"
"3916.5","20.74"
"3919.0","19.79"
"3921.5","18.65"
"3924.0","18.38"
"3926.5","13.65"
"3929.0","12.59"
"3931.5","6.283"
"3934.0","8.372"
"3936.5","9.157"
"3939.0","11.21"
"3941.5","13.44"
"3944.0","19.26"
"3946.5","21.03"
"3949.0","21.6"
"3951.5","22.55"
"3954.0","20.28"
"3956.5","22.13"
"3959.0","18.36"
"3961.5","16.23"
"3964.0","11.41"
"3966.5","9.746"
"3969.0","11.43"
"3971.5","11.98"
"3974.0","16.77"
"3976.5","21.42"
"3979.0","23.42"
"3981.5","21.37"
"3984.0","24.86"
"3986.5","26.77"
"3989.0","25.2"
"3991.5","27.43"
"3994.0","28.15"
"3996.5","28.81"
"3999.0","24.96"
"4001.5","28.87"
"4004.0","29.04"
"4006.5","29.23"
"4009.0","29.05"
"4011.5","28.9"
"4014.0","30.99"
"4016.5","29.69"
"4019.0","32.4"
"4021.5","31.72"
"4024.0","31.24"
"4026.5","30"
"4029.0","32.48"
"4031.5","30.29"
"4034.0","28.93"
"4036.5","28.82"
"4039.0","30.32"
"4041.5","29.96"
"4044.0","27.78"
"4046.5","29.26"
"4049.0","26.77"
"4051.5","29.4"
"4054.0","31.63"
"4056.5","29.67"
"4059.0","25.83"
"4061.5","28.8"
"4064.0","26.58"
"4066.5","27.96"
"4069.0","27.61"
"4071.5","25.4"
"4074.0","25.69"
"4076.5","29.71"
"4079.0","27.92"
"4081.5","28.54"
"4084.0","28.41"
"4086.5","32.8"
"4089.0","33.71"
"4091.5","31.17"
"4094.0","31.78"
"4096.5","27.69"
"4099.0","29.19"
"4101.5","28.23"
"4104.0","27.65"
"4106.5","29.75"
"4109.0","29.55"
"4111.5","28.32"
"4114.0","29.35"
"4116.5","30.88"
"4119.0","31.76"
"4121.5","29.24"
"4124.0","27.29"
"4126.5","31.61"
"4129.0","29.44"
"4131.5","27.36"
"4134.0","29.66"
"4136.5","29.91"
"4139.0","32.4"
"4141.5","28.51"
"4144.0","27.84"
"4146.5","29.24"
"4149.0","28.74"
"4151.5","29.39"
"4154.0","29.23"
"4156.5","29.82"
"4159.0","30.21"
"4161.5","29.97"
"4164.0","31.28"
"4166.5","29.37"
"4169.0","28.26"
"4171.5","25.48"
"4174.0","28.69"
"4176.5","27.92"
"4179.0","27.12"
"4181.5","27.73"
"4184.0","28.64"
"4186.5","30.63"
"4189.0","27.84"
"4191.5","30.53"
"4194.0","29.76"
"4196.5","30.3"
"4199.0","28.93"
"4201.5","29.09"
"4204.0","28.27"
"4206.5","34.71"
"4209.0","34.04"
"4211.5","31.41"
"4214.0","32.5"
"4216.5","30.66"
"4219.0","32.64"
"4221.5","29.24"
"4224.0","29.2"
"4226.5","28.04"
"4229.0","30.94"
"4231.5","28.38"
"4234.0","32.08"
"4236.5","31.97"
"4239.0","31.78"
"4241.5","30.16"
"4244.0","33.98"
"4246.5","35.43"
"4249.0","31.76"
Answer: 1.93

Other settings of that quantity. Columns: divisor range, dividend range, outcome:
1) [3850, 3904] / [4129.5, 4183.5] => 2.01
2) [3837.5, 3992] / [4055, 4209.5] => 1.91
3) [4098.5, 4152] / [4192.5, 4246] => 1.10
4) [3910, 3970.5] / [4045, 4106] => 1.92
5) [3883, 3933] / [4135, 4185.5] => 1.87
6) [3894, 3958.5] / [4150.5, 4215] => 1.92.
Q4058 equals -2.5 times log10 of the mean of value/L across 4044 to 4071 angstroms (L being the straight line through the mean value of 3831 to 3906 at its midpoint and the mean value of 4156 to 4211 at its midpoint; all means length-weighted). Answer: -0.179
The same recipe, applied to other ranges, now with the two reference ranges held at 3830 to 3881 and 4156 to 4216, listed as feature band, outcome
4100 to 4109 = -0.11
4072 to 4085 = -0.13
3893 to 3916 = -0.20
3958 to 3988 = 0.12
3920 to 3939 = 0.38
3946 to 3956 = -0.14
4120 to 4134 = -0.08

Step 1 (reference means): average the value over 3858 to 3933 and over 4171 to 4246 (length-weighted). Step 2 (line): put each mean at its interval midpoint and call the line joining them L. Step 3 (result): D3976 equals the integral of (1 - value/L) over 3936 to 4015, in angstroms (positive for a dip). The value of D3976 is -4.0 angstroms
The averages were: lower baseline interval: 16.9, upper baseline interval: 30.2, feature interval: 21.5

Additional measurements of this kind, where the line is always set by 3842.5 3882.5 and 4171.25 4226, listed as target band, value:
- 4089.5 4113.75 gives -3.5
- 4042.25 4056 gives -3.3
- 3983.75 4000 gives -4.5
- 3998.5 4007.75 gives -2.9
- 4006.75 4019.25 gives -4.6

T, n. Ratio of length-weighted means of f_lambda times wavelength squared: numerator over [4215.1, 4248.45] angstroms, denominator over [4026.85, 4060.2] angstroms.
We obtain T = 1.2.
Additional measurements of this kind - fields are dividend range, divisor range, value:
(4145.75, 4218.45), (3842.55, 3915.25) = 2.04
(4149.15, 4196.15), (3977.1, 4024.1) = 1.13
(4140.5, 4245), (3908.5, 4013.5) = 1.68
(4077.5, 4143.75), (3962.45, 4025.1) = 1.28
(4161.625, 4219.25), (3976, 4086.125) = 1.14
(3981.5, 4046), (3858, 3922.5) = 1.75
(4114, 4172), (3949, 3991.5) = 1.66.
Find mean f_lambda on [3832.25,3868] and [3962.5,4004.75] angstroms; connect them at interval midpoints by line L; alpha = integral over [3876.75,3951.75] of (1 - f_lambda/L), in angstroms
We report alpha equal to 3.3 angstroms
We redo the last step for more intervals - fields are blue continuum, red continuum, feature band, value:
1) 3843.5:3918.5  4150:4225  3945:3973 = 4.45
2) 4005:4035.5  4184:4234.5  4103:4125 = 0.75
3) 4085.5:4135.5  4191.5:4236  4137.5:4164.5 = 0.43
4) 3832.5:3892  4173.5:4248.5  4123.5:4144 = -1.92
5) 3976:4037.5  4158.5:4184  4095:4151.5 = -1.60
